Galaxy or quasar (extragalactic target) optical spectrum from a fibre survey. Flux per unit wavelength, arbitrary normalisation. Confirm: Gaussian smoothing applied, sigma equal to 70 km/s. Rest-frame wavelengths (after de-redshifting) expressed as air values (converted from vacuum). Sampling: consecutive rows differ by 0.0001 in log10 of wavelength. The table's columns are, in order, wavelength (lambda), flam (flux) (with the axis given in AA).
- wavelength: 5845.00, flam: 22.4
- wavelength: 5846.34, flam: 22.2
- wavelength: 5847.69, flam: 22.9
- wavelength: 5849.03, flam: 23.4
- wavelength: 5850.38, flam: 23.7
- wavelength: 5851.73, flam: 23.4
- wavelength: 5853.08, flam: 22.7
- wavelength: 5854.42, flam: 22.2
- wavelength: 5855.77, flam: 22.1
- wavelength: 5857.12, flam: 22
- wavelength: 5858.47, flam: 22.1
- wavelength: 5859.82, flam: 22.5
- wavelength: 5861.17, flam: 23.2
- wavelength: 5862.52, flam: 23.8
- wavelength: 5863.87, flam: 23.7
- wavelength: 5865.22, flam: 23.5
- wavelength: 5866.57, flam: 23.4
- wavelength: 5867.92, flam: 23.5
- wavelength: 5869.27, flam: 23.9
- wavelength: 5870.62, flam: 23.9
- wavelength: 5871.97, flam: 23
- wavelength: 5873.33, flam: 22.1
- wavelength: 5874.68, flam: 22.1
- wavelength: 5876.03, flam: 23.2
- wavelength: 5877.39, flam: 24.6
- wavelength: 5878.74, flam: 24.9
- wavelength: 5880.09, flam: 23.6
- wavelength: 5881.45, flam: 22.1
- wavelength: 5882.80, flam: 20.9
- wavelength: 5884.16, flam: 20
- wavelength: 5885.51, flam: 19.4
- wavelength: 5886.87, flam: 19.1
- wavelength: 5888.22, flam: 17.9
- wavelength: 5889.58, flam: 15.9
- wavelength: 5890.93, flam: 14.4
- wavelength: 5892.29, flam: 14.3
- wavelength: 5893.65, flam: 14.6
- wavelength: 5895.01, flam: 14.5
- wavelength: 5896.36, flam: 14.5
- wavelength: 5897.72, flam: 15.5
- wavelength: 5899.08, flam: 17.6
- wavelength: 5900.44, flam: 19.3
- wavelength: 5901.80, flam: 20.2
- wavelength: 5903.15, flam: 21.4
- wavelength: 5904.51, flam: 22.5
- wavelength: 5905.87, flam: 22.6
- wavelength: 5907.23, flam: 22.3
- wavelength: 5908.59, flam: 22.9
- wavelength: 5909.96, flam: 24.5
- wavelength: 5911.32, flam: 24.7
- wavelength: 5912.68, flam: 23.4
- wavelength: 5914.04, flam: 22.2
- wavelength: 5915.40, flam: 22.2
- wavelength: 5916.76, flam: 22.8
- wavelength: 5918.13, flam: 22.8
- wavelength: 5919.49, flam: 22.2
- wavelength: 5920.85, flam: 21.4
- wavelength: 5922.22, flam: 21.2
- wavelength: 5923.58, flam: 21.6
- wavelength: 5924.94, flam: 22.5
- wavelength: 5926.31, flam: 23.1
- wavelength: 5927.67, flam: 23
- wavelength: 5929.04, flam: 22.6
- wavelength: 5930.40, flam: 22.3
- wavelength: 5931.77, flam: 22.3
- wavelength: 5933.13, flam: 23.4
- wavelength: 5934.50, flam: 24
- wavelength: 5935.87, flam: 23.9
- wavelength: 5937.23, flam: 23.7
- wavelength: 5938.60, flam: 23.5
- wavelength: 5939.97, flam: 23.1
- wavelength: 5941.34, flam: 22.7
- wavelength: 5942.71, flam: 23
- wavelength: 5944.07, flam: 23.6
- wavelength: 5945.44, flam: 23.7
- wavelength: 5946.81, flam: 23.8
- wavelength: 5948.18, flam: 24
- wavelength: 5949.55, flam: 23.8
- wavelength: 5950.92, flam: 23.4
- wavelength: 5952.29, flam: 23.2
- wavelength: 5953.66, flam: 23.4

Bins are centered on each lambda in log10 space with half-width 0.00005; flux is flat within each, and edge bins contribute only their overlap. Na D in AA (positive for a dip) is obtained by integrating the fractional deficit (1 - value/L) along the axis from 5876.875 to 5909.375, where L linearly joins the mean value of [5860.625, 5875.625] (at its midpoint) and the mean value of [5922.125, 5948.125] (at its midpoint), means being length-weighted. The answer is 5.4 AA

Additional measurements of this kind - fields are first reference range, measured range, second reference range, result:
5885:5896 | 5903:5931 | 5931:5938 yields -2.95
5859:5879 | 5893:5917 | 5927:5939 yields 2.96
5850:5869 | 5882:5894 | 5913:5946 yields 2.83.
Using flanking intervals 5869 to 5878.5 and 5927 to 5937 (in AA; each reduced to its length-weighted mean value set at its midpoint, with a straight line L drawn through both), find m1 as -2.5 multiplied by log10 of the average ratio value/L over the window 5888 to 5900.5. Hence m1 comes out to 0.43 mag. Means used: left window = 23.3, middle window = 15.6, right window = 23.1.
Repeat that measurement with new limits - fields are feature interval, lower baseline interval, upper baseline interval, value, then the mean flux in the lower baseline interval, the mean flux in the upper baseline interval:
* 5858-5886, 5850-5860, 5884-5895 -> -0.17 mag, 22.6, 16.7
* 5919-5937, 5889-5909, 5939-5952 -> -0.06 mag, 18.1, 23.4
